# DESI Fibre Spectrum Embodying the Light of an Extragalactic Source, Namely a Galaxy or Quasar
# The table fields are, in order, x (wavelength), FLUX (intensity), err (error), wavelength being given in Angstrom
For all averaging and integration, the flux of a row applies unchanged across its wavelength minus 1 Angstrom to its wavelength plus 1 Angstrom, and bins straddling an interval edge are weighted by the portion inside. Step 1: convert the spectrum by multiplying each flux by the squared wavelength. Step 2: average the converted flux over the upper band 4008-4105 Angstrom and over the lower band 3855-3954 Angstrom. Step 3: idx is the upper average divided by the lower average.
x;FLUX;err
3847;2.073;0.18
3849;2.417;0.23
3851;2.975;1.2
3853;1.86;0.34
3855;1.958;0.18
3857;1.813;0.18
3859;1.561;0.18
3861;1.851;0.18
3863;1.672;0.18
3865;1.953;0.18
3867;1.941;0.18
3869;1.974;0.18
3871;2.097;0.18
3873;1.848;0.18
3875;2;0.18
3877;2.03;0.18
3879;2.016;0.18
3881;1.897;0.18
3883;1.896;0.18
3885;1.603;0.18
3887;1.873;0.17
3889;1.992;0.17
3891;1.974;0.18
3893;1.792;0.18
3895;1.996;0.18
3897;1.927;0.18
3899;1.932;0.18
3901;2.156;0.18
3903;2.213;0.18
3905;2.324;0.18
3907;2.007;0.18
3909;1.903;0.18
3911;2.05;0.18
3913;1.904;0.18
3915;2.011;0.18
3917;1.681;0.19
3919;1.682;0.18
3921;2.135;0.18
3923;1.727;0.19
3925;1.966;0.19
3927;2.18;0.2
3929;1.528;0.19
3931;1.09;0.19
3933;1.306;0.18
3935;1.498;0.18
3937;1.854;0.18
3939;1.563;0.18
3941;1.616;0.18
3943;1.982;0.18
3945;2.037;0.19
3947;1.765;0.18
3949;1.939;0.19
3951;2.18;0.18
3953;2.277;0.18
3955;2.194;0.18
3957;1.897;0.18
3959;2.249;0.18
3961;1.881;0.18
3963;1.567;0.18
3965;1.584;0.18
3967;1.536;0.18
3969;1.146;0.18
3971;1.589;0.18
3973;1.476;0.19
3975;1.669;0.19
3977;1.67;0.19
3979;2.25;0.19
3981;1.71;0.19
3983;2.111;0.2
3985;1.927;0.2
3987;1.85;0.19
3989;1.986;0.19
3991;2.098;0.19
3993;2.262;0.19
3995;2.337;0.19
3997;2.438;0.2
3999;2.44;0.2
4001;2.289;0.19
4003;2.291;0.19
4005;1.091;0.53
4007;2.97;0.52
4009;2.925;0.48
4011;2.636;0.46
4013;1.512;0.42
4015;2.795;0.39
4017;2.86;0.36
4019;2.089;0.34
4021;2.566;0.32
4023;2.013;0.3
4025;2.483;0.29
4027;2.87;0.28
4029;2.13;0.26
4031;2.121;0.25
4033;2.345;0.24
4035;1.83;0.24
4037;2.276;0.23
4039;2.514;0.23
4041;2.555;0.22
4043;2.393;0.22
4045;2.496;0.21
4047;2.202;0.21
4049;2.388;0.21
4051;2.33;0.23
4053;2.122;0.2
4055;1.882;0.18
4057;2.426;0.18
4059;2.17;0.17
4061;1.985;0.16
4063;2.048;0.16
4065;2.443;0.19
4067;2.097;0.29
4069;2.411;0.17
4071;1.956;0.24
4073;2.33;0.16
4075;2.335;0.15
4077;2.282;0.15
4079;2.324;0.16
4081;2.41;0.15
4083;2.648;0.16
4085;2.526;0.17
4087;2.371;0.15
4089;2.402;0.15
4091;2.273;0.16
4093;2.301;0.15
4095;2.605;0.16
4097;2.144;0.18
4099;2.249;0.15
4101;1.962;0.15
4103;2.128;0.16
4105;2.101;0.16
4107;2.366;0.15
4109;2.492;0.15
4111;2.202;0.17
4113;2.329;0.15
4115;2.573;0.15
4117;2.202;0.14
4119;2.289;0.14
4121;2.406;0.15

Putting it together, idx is 1.33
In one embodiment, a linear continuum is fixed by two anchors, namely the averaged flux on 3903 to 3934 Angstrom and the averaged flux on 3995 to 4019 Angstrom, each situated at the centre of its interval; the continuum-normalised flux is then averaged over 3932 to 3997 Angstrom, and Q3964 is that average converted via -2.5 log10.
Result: 0.15 mag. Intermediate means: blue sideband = 1.85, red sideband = 2.37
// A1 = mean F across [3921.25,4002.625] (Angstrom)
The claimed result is 1.87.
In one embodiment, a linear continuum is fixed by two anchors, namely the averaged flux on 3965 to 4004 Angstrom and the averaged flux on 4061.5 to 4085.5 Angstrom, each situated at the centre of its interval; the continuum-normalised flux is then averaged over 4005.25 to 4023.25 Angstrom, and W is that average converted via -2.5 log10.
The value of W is -0.19 mag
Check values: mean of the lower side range 1.94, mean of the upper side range 2.31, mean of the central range 2.45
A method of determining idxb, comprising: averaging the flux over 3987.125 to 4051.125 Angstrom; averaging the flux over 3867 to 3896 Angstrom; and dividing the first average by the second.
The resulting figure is 1.20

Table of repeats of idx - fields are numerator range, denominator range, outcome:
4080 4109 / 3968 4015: 1.20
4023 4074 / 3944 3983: 1.29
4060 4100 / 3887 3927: 1.28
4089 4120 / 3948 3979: 1.36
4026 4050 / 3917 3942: 1.47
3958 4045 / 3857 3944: 1.20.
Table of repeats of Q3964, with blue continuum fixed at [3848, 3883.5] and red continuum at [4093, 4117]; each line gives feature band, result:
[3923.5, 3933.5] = 0.253 mag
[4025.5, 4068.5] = -0.029 mag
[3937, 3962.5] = 0.075 mag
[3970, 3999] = 0.087 mag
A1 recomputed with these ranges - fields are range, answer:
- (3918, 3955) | 1.81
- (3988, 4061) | 2.3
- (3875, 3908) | 1.98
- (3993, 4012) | 2.37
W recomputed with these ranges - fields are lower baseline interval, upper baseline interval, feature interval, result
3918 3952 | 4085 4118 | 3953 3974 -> 0.070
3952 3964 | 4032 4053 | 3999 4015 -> -0.048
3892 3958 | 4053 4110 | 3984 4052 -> -0.092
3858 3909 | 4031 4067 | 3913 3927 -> 0.065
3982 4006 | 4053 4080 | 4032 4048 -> -0.079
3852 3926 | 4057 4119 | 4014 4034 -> -0.120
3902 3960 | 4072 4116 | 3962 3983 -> 0.215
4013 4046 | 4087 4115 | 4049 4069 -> 0.070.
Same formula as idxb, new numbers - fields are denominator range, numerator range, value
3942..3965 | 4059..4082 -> 1.13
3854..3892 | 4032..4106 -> 1.20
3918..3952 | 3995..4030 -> 1.34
